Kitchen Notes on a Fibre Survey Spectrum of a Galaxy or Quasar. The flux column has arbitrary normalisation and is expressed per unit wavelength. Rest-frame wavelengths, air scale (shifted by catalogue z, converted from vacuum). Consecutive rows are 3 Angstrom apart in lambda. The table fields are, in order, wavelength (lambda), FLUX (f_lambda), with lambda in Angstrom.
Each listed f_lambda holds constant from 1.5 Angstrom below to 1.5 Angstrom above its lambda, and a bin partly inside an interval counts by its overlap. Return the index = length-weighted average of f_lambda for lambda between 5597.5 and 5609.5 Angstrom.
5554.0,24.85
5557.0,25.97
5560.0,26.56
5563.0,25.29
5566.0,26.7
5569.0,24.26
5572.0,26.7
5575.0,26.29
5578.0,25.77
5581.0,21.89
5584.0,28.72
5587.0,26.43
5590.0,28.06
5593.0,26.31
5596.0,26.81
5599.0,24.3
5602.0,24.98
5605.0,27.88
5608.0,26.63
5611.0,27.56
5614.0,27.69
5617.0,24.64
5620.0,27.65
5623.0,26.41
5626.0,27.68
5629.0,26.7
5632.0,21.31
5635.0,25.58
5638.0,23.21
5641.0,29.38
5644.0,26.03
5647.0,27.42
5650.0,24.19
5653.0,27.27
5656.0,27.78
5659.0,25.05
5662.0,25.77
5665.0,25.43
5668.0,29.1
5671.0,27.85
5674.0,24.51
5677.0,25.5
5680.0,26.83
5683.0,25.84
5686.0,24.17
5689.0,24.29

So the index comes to 25.9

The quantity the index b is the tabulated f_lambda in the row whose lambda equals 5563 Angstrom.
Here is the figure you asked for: 25.29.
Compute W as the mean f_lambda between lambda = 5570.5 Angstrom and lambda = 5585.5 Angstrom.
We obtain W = 25.9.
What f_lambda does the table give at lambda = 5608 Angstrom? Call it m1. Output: 26.63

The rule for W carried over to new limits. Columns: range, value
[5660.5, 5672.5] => 27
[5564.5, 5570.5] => 25.5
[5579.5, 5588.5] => 25.7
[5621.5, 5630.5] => 26.9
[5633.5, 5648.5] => 26.3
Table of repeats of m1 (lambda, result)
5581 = 21.89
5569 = 24.26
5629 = 26.7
